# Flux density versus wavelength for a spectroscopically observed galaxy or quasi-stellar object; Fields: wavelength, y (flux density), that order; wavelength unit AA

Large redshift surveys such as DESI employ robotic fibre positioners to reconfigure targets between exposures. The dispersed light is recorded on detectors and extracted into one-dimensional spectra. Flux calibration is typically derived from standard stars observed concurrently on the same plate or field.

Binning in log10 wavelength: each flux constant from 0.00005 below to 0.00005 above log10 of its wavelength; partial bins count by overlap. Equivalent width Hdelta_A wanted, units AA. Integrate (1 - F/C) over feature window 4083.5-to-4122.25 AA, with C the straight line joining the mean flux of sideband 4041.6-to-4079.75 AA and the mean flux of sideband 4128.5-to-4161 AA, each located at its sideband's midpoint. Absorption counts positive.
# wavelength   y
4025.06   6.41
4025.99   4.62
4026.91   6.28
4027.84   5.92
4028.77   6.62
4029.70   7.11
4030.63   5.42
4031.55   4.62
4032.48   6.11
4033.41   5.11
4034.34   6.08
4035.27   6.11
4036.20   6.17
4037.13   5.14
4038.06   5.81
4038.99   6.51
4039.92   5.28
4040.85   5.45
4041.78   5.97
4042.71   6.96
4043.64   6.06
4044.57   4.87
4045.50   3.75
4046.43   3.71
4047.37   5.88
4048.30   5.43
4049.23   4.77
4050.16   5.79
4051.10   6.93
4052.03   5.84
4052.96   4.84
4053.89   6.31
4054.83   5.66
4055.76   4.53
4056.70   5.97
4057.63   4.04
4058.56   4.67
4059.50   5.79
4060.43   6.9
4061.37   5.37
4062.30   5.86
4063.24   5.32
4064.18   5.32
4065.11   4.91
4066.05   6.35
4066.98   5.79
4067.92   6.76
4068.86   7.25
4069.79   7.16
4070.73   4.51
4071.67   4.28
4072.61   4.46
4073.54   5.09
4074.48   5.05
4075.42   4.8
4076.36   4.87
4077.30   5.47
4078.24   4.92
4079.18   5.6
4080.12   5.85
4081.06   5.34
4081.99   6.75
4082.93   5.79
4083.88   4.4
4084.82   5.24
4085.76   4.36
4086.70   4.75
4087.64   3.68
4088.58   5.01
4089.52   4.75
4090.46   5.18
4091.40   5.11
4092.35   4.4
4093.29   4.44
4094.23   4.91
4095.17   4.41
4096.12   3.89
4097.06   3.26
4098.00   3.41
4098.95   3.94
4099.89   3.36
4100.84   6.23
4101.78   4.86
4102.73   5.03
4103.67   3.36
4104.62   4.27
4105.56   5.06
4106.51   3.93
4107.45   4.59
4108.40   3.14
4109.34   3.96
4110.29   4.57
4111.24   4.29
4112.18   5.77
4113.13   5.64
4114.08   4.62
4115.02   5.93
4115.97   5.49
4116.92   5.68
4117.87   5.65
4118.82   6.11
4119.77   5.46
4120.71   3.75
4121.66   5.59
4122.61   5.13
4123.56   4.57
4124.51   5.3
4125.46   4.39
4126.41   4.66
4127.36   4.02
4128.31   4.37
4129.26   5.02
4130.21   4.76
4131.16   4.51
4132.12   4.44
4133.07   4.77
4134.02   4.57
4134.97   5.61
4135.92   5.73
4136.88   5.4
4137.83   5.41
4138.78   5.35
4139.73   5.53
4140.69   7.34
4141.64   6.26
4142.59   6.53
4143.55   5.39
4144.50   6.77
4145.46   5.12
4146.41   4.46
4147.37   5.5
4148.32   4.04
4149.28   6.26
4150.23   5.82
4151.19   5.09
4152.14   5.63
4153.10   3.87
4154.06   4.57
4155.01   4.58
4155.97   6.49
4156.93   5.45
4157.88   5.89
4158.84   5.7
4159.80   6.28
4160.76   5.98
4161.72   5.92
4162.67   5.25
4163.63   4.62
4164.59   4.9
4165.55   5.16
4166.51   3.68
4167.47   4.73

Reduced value 5.4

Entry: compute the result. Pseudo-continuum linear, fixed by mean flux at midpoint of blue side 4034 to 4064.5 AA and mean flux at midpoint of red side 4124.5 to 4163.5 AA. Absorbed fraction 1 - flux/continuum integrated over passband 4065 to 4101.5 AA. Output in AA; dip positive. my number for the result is 3.0 AA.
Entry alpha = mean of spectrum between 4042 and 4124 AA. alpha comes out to 5.09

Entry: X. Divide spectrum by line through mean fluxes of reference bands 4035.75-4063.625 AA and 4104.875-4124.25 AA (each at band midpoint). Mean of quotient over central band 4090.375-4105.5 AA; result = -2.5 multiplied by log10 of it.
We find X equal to 0.16 mag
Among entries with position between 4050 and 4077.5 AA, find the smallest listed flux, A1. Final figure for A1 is 4.04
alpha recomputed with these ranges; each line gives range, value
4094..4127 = 4.69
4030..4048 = 5.54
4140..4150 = 5.76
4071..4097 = 4.89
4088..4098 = 4.48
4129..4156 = 5.32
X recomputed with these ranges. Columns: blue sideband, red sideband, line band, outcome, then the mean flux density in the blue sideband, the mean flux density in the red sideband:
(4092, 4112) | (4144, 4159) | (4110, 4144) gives -0.09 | 4.28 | 5.32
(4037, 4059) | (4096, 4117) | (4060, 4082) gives -0.10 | 5.43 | 4.52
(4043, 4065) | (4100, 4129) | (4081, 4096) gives 0.04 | 5.38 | 4.83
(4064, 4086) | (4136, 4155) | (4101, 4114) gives 0.20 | 5.44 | 5.47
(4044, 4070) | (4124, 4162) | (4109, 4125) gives 0.05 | 5.55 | 5.32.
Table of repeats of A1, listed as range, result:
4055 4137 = 3.14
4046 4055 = 3.71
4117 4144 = 3.75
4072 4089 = 3.68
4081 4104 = 3.26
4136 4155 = 3.87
